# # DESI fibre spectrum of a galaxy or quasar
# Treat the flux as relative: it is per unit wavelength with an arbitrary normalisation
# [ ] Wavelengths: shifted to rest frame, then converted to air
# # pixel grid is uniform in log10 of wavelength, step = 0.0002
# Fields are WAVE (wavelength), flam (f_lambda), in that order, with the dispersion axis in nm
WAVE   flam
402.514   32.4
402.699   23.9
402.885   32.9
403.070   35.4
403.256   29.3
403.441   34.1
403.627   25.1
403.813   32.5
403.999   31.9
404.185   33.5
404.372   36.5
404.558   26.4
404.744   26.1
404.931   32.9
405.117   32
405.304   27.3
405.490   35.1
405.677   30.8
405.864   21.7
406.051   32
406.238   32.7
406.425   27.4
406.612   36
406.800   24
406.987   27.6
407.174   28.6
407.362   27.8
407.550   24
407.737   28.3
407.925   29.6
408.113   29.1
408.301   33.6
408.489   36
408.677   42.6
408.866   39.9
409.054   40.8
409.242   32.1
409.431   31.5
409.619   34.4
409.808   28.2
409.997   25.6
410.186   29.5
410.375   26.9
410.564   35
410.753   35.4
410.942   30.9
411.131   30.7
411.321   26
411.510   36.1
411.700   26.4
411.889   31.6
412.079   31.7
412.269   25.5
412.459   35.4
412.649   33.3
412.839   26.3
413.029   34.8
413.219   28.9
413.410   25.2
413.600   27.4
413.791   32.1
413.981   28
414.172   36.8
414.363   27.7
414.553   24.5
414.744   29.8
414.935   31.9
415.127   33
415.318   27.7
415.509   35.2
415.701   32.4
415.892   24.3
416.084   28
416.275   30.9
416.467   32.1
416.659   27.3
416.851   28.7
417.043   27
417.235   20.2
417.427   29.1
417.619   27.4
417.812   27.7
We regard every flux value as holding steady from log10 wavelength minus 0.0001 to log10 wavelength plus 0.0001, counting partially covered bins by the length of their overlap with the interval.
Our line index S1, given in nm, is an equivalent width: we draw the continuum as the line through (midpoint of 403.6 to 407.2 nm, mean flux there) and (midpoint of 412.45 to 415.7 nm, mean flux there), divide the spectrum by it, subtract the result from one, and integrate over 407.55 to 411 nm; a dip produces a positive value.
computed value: -0.260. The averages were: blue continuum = 30.1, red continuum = 30.4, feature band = 32.5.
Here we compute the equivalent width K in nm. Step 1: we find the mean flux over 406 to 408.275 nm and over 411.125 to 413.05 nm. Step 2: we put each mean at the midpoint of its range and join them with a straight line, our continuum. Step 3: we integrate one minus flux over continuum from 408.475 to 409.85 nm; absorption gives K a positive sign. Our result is -0.29 nm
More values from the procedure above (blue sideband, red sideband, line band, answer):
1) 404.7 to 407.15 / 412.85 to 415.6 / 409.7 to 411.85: -0.014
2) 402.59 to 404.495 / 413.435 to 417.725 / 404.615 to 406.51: 0.079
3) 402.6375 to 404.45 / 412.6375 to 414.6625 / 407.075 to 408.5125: 0.064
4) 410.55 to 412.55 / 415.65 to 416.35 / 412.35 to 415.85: -0.088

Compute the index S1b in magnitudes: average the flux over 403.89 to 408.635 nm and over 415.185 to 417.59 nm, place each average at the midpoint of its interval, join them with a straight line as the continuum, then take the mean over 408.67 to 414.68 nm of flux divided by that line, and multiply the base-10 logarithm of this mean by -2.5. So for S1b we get -0.06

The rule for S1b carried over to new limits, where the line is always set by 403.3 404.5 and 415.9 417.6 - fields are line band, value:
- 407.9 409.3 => -0.18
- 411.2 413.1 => -0.05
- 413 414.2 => -0.04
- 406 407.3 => 0.05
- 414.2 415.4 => -0.04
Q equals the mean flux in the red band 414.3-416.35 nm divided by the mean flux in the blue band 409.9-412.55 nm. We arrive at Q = 1.0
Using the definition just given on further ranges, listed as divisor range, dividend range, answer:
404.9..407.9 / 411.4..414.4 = 1.04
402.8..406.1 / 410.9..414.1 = 0.97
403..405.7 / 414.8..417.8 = 0.93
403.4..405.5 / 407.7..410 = 1.09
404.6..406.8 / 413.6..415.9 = 1.01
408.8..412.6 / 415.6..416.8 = 0.92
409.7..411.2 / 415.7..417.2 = 0.93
